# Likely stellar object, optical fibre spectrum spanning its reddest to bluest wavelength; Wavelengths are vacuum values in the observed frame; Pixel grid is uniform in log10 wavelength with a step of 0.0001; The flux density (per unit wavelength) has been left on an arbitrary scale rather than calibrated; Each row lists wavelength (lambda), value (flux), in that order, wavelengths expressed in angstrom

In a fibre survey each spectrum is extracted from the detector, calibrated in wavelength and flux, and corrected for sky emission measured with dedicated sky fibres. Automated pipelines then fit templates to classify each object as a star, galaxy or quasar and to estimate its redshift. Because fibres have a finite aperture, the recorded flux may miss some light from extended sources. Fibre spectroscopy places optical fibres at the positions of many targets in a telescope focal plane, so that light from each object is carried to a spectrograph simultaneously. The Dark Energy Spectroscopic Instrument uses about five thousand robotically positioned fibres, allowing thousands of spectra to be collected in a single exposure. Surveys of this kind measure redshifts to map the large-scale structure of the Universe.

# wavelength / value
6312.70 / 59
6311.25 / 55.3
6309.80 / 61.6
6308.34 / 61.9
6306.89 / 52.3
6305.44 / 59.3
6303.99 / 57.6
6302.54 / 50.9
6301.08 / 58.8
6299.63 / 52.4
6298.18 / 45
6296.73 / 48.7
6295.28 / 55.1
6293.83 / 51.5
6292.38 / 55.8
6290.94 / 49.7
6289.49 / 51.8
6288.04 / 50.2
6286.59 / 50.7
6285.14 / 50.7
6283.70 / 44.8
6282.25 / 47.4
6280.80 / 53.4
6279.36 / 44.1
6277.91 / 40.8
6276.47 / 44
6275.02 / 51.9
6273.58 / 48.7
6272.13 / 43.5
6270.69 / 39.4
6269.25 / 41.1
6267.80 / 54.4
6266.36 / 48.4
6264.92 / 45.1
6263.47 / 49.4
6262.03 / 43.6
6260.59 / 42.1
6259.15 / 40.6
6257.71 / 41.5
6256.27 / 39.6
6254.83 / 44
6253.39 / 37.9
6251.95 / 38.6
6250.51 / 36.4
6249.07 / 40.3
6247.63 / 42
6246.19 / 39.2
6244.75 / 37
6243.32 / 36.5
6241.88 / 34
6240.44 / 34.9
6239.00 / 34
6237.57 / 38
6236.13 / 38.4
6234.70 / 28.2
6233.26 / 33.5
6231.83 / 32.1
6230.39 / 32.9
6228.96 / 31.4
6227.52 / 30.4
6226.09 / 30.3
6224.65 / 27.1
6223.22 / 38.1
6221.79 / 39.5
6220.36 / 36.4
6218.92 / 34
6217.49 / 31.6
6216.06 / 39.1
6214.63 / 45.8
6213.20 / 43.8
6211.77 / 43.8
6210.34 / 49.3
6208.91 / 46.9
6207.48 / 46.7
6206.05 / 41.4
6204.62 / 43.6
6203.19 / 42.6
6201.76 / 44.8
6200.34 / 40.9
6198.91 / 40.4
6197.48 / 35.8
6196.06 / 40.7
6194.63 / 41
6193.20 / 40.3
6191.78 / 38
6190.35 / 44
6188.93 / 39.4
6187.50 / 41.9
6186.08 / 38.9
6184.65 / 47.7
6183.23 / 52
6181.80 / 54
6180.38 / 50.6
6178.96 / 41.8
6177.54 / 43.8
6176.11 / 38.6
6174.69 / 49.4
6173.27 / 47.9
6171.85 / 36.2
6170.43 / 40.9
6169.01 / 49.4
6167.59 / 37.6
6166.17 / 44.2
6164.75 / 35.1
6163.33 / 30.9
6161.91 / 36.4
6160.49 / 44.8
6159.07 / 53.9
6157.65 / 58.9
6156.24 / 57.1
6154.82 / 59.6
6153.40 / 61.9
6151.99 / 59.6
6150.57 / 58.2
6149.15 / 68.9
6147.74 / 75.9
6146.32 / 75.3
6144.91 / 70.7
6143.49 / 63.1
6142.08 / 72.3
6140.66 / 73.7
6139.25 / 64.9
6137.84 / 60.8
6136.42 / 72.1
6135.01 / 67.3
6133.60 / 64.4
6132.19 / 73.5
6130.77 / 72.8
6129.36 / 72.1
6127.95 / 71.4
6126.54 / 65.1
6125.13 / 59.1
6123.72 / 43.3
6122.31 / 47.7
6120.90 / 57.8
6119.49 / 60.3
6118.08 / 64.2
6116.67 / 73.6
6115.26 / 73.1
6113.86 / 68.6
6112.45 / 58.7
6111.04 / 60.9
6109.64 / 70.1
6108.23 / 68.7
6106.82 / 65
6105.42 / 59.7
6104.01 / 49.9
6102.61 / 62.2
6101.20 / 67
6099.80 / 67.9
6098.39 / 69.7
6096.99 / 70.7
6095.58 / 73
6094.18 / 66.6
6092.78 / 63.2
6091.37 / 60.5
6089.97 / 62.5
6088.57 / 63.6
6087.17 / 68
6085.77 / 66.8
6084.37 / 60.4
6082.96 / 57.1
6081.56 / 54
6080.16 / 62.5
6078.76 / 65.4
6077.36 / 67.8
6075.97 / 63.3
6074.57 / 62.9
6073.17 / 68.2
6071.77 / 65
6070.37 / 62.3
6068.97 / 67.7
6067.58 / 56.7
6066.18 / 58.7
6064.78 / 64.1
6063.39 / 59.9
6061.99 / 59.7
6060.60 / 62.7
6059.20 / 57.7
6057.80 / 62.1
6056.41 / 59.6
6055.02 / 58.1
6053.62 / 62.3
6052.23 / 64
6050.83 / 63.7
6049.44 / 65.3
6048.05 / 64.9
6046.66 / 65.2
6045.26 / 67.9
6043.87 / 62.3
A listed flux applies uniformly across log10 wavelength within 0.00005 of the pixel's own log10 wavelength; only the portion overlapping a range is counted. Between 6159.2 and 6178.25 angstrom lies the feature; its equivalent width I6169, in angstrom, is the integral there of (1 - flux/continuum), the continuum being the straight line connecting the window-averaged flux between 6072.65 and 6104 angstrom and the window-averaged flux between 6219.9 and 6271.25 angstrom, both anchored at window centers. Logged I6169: 3.51 angstrom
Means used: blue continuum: 64.4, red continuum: 38.2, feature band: 41.5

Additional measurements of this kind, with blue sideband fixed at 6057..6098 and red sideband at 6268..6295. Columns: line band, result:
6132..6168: -0.8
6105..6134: -2.0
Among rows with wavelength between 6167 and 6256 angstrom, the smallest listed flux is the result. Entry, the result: 27.1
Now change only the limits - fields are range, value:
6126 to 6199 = 30.9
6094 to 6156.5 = 43.3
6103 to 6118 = 49.9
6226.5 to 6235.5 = 28.2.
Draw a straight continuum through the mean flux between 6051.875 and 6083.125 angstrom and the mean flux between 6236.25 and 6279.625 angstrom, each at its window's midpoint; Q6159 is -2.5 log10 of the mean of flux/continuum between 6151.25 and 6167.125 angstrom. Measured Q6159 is 0.07 mag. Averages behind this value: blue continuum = 61.9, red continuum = 41.6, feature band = 49.1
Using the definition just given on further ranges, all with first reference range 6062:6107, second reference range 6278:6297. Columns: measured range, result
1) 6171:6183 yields 0.250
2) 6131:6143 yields -0.147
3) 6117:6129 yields 0.026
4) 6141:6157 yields -0.116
